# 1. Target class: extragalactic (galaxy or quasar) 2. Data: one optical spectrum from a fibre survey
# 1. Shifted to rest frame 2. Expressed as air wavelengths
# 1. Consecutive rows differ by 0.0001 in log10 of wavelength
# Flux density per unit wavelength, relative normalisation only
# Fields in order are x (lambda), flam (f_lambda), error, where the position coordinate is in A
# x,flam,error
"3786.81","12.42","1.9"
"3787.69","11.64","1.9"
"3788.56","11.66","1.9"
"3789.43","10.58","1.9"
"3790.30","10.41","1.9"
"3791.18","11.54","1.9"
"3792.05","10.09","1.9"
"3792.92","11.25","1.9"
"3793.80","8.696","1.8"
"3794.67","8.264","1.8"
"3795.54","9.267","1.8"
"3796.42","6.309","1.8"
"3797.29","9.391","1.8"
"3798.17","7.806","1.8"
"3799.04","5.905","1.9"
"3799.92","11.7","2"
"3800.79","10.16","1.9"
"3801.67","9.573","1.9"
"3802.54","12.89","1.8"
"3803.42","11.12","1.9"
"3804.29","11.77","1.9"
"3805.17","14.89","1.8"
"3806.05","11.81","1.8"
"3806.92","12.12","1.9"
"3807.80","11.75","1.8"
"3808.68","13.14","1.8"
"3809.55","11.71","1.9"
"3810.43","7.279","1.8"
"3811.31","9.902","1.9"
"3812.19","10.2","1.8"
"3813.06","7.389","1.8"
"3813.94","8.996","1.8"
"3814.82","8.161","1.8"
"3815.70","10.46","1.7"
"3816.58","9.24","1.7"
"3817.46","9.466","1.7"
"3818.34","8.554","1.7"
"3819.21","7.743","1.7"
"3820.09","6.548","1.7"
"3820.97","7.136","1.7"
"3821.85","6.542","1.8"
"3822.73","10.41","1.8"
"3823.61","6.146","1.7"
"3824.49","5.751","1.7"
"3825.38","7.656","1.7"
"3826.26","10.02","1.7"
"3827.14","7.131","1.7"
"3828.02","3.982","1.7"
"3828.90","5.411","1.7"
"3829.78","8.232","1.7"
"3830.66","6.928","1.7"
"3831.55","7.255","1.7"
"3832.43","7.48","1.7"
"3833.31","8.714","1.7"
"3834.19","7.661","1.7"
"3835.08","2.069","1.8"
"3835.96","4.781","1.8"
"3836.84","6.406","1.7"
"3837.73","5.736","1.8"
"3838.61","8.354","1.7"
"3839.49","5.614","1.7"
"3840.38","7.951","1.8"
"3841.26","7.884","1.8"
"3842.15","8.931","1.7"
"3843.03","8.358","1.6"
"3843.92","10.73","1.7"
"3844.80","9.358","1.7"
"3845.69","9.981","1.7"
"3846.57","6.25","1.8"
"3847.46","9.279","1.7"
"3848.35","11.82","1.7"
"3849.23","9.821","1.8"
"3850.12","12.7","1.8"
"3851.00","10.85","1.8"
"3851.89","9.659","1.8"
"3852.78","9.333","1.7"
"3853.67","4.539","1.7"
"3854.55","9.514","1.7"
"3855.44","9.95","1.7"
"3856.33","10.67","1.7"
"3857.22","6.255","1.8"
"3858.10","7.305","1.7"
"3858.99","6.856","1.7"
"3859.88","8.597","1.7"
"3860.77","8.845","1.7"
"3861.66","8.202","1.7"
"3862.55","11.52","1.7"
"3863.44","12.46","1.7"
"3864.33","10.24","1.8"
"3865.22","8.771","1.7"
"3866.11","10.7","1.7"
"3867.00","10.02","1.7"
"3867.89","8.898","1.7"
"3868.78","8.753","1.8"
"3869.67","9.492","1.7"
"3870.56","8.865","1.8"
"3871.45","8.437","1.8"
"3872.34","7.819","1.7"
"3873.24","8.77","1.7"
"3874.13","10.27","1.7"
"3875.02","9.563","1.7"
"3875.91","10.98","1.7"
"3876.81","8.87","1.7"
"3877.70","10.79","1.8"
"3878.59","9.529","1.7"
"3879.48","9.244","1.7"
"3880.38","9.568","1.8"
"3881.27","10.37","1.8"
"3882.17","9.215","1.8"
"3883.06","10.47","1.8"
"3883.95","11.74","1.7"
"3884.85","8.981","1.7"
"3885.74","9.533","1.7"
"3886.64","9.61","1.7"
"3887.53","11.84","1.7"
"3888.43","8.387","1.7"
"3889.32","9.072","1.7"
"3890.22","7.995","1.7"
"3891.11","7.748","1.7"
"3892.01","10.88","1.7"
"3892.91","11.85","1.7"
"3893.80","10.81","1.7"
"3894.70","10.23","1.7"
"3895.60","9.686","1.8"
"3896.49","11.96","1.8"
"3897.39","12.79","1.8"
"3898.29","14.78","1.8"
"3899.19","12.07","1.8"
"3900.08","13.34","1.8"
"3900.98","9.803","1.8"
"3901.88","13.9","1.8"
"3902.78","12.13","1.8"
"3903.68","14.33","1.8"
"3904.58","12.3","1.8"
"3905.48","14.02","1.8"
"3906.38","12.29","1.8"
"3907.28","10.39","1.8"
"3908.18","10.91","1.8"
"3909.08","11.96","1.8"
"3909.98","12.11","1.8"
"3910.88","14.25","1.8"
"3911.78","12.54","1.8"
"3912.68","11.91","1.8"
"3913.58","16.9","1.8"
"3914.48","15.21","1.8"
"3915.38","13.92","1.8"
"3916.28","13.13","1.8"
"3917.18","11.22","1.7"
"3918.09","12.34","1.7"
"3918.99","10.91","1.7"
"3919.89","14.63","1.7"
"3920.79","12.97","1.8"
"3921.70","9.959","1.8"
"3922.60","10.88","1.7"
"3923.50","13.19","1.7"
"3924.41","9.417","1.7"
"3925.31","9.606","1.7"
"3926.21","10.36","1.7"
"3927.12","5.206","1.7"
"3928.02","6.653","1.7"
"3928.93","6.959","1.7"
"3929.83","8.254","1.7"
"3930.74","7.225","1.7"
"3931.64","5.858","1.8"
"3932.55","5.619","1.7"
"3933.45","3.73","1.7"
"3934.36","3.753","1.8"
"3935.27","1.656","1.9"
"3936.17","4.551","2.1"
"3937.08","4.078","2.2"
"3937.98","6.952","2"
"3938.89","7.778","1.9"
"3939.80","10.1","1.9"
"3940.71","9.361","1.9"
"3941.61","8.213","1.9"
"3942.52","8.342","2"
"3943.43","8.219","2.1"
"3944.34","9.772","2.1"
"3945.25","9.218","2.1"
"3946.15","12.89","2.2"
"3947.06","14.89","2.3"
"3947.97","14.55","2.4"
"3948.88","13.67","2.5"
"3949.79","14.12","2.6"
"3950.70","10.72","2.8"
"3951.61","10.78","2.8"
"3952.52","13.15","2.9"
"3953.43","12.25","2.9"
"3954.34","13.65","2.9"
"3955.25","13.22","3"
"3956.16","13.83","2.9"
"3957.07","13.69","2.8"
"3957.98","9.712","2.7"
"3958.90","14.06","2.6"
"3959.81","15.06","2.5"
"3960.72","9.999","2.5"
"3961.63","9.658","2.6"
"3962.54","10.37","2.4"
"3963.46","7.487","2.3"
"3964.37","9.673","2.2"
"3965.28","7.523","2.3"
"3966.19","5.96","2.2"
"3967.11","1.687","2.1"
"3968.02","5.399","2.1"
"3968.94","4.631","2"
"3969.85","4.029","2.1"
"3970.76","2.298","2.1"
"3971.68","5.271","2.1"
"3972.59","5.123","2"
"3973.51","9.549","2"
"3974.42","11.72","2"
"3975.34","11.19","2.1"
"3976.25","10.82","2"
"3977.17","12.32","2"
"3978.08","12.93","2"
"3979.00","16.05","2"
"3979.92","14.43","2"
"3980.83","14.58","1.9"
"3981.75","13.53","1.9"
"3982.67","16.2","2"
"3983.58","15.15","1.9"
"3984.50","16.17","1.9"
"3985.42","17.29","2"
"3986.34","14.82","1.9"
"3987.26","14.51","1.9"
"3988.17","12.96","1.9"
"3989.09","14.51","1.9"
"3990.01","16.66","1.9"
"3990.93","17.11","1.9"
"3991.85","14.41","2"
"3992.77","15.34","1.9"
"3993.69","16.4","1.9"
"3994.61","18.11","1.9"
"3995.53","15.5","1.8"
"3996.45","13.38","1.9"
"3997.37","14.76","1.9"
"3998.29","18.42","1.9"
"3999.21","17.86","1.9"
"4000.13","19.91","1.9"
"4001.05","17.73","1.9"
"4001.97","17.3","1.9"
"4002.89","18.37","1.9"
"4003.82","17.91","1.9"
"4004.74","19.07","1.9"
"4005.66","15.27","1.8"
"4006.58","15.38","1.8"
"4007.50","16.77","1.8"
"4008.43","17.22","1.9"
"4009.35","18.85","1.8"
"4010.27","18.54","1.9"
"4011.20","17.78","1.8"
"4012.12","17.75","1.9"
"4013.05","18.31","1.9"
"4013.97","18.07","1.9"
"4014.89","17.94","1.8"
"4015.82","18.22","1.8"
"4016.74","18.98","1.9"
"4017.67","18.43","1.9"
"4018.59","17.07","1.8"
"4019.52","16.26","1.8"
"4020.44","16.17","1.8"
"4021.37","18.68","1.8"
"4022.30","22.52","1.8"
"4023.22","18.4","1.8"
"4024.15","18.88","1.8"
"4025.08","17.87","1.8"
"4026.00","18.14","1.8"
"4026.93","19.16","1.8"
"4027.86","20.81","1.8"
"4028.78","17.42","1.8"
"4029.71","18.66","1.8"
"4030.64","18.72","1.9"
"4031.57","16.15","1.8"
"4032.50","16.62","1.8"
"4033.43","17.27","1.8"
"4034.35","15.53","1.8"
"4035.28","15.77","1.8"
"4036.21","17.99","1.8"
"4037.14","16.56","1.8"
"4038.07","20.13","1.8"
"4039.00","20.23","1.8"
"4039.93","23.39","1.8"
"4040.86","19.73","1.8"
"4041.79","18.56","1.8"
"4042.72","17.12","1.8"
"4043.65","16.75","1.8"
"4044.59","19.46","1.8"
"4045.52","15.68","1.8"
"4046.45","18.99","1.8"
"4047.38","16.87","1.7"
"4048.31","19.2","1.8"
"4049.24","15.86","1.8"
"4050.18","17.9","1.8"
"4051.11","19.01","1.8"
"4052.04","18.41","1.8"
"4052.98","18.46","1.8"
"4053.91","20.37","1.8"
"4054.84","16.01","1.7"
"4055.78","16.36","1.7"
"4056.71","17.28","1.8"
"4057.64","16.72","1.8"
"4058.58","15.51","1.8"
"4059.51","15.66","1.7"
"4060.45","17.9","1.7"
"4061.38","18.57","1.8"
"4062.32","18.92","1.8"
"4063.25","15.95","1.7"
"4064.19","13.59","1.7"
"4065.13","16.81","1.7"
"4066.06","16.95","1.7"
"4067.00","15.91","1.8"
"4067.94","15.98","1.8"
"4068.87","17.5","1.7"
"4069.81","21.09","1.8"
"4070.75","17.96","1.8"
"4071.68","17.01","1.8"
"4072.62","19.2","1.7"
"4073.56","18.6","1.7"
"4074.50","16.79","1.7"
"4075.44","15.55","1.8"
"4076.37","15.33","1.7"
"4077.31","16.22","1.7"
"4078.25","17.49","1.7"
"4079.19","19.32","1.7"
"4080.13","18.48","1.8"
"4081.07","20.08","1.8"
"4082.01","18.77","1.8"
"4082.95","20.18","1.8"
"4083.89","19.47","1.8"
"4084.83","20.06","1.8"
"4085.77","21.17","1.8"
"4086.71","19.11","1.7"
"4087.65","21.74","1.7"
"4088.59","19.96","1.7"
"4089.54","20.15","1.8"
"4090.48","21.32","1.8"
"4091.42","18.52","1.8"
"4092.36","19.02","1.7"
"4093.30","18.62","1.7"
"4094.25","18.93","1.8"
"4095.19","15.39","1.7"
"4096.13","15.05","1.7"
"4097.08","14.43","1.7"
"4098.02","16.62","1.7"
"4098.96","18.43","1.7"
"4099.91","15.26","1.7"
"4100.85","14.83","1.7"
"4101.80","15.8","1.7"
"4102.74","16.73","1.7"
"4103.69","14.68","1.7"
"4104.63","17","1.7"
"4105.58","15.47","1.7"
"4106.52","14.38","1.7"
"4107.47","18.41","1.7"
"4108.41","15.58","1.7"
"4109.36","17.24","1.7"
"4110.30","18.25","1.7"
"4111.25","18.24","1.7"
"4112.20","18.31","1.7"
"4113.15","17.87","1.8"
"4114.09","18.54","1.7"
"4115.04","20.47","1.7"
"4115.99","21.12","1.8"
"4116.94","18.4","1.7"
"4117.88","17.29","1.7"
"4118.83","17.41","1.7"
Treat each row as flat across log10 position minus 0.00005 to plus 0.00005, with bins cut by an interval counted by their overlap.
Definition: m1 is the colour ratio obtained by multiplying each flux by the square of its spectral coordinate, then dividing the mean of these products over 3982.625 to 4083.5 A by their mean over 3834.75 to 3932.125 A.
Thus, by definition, 1.9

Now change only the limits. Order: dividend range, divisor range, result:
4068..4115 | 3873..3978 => 1.91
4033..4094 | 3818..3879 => 2.39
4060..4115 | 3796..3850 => 2.34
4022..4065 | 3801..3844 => 2.36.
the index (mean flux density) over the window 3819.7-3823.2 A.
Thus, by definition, 7.66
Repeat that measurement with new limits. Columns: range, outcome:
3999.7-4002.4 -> 18.3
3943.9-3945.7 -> 9.52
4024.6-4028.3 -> 19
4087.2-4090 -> 20.6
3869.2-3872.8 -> 8.65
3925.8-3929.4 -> 7.26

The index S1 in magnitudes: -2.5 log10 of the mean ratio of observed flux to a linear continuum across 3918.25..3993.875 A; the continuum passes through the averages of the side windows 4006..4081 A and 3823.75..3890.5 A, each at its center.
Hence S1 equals 0.28 mag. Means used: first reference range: 8.71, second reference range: 17.8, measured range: 10.5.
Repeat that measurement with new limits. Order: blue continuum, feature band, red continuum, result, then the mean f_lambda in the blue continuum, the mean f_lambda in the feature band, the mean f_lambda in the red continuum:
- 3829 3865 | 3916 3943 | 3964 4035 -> 0.38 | 8.4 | 8.39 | 15.1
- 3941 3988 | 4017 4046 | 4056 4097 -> -0.20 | 11.1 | 18.2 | 18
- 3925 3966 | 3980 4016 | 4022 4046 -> -0.13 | 9.46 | 16.6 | 18.3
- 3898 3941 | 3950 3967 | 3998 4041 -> 0.20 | 10.3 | 11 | 18.1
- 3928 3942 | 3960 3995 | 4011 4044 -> 0.05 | 6.28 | 11.5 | 18.2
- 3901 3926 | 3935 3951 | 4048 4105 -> 0.38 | 12.4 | 9.48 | 17.7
